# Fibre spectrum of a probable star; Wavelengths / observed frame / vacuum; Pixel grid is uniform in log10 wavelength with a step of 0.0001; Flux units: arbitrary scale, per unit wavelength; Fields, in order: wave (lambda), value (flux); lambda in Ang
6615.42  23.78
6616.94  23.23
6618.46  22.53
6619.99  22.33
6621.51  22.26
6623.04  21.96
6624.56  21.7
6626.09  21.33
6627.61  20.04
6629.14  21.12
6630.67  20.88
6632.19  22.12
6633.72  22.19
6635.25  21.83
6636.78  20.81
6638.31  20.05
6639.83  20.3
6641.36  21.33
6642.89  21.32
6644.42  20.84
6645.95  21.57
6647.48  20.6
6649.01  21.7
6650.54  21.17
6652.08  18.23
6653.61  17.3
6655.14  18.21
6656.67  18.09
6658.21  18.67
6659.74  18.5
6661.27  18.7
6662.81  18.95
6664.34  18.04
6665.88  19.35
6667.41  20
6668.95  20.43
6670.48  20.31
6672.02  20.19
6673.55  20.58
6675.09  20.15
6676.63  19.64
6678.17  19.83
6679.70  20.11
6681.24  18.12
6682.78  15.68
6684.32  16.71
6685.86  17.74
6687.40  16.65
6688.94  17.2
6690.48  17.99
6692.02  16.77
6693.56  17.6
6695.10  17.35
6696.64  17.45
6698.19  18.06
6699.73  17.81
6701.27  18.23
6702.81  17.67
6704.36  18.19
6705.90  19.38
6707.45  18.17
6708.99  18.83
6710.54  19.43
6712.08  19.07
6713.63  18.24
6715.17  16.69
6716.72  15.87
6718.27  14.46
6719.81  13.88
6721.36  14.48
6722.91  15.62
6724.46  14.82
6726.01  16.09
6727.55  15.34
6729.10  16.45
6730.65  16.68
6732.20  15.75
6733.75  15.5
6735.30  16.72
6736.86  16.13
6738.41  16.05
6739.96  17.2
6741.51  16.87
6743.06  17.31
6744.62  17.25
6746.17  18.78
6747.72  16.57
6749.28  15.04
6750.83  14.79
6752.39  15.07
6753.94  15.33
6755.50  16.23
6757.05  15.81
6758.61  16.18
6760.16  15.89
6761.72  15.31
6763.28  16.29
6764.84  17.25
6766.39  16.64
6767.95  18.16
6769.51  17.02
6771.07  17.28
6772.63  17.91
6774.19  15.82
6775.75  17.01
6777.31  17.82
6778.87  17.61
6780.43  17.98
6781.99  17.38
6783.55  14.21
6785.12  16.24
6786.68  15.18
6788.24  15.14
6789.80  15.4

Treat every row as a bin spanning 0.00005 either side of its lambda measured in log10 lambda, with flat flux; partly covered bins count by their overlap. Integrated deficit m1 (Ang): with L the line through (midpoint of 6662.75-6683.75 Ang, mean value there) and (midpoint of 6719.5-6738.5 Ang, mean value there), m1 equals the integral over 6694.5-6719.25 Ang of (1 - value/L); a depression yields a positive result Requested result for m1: -0.9 Ang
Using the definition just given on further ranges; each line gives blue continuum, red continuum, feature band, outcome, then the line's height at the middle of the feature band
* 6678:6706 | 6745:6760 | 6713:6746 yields 1.1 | 16.7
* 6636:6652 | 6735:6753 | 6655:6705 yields 2.1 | 19.3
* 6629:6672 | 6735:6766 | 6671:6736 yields 2.4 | 18.1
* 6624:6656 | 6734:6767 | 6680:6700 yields 1.4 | 18.7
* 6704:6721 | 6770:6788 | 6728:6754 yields 1.2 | 17.1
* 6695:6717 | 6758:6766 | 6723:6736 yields 1.1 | 17.3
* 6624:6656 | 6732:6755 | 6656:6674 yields 0.3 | 19.6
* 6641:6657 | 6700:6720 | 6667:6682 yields -0.7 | 19.1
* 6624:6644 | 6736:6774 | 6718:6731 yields 1.7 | 17.7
